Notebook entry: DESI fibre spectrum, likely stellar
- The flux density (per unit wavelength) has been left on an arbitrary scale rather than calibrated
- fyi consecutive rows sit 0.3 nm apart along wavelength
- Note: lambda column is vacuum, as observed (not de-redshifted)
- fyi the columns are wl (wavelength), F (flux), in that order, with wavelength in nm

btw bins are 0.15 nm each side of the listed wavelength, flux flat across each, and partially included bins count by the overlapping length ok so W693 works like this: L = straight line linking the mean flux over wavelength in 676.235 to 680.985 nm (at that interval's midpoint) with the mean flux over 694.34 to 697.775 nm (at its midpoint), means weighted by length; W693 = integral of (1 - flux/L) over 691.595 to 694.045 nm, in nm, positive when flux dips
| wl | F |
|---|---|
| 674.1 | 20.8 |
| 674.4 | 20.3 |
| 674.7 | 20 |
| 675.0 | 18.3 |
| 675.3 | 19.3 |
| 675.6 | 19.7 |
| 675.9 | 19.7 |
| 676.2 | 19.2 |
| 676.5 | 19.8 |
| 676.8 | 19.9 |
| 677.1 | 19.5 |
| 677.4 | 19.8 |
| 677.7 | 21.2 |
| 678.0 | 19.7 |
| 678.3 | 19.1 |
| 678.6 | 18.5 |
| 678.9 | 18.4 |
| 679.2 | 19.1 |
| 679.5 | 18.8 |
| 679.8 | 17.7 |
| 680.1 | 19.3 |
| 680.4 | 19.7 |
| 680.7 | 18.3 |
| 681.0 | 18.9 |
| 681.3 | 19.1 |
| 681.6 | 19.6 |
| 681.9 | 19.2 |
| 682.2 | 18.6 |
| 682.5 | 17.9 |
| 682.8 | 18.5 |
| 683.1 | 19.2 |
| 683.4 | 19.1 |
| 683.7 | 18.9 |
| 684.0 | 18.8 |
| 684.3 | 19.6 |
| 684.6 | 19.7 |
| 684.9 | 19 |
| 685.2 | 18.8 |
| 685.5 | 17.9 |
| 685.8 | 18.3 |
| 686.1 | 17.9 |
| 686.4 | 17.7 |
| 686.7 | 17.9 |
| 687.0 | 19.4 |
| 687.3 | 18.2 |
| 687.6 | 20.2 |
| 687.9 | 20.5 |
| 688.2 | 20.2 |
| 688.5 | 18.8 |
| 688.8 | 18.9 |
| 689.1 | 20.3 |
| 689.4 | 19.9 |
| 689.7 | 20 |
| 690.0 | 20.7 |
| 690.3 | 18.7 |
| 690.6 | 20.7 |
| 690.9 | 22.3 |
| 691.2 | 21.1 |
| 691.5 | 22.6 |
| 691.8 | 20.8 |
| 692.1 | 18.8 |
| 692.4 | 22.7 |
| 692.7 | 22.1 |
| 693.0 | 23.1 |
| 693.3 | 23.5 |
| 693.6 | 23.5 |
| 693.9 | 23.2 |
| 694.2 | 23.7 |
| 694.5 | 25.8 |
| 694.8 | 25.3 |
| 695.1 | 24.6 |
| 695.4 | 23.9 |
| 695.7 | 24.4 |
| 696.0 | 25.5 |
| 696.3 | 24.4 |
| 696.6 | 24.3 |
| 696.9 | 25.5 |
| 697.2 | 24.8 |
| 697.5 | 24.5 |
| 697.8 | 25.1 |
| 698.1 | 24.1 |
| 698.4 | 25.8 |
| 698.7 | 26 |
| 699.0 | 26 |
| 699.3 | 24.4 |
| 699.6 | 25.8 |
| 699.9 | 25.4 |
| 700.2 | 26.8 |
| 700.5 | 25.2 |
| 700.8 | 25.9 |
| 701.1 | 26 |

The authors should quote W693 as 0.16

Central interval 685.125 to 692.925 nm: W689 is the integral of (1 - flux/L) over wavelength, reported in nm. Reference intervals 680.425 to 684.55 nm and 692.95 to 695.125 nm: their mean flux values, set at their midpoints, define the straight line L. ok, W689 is 0.72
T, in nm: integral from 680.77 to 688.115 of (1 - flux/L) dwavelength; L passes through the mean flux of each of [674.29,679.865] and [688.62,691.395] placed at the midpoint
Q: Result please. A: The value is 0.38 nm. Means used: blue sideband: 19.4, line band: 18.9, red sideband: 20.3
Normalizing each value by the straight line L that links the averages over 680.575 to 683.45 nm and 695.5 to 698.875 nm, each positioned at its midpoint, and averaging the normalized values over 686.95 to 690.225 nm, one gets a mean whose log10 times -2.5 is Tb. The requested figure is 0.093 mag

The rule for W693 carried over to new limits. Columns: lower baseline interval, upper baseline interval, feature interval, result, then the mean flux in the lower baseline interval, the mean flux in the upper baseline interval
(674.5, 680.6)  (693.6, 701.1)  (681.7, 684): 0.227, 19.3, 25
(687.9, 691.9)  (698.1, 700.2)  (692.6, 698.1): -0.208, 20.4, 25.5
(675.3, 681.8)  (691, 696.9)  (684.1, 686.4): 0.260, 19.3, 23.4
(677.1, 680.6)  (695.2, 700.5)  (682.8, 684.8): 0.153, 19.2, 25.1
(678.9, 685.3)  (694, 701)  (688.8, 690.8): 0.181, 18.9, 25.1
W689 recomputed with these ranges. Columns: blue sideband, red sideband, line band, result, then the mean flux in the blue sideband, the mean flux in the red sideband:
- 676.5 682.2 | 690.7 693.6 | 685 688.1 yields 0.306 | 19.2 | 22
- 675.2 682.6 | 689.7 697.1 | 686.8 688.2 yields 0.120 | 19.2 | 22.9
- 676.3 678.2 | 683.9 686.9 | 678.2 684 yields 0.137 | 19.9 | 18.6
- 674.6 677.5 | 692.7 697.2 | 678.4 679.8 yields 0.115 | 19.5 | 24.3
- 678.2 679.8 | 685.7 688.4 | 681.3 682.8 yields -0.004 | 18.7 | 18.9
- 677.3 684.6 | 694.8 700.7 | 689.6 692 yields 0.187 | 19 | 25.1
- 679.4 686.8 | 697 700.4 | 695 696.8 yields -0.029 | 18.7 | 25.3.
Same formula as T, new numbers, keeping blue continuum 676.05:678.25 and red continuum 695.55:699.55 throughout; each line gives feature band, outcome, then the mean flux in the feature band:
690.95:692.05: 0.10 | 21.3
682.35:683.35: 0.13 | 18.6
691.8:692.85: 0.11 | 21.1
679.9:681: 0.09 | 19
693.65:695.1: -0.01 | 24.4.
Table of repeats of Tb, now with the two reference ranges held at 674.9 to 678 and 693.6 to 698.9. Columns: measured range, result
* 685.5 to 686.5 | 0.225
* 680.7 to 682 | 0.099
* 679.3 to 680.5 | 0.094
